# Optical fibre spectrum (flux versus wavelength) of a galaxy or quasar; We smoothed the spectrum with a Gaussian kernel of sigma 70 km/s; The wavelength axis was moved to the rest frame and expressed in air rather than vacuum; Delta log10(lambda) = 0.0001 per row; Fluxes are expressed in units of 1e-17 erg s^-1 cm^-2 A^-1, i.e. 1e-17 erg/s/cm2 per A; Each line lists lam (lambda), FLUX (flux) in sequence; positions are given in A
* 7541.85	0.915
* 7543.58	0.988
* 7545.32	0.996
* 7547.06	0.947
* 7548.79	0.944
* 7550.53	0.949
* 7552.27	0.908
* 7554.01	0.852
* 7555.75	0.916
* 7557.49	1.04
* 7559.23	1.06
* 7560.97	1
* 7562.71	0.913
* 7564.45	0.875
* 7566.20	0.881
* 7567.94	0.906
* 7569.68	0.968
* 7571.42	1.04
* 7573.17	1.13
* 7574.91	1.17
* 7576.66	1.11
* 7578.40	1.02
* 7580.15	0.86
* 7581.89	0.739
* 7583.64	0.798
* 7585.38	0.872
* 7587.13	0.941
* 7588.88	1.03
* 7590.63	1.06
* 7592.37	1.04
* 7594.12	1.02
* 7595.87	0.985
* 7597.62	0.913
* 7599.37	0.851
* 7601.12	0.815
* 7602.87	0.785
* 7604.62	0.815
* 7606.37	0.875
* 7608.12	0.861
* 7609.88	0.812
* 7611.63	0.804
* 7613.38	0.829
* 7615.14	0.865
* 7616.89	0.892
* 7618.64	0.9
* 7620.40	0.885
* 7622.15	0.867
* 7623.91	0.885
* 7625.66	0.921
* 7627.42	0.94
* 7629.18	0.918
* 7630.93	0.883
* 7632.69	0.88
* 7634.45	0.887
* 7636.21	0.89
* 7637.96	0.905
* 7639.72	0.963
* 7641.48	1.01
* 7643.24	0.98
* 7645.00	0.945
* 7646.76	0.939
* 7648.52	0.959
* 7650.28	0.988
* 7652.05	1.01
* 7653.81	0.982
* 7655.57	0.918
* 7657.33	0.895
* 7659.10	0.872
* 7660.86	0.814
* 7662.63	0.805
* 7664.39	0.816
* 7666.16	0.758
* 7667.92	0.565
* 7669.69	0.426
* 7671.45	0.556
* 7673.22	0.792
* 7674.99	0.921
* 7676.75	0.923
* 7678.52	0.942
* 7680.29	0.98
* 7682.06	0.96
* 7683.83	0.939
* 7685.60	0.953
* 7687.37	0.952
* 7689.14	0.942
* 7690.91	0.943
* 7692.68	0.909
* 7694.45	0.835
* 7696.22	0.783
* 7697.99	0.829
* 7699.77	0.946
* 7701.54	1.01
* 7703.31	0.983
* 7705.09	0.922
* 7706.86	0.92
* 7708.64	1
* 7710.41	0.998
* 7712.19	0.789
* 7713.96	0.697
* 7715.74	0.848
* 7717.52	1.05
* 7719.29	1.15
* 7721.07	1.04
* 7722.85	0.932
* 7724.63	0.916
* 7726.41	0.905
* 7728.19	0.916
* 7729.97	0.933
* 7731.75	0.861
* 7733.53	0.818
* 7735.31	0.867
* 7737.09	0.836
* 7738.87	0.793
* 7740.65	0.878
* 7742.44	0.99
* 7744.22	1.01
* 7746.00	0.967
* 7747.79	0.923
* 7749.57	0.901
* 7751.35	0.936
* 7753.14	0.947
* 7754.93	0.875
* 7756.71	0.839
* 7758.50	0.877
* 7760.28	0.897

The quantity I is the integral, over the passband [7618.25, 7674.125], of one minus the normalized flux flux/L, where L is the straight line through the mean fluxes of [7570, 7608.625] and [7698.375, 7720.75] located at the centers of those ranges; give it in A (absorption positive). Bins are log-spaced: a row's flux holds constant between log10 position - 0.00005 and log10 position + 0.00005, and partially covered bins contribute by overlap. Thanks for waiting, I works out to 4.5 A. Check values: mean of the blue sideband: 0.943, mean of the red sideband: 0.943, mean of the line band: 0.867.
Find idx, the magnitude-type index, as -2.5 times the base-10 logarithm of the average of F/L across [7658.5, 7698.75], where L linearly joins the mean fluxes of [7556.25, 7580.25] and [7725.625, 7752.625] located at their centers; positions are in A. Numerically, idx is 0.125 mag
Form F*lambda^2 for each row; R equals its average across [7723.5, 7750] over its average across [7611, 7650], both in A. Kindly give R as 1.02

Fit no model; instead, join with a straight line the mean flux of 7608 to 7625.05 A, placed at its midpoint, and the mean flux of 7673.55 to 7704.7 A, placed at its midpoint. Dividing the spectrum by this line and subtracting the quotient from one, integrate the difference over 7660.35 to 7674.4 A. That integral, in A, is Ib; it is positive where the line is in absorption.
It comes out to 3.3 A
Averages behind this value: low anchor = 0.861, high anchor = 0.924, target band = 0.693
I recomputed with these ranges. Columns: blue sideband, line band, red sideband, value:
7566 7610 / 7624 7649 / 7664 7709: -0.7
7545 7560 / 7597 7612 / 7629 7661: 1.7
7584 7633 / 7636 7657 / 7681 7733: -1.2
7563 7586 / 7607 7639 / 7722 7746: 1.9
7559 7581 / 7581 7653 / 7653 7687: 0.8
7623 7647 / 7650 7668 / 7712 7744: 1.1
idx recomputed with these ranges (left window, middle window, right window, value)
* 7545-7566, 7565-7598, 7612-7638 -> -0.055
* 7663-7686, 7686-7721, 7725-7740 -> -0.107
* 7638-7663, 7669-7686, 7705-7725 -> 0.118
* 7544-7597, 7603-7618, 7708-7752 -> 0.135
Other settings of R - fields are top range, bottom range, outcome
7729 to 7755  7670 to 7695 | 1.03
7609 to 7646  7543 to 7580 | 0.93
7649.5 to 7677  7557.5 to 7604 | 0.87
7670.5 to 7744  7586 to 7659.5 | 1.01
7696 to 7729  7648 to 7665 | 1.04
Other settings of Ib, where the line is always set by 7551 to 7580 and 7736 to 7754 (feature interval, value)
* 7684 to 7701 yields 0.61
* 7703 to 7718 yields 0.40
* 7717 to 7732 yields -0.72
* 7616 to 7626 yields 0.76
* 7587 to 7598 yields -0.37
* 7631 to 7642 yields 0.46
